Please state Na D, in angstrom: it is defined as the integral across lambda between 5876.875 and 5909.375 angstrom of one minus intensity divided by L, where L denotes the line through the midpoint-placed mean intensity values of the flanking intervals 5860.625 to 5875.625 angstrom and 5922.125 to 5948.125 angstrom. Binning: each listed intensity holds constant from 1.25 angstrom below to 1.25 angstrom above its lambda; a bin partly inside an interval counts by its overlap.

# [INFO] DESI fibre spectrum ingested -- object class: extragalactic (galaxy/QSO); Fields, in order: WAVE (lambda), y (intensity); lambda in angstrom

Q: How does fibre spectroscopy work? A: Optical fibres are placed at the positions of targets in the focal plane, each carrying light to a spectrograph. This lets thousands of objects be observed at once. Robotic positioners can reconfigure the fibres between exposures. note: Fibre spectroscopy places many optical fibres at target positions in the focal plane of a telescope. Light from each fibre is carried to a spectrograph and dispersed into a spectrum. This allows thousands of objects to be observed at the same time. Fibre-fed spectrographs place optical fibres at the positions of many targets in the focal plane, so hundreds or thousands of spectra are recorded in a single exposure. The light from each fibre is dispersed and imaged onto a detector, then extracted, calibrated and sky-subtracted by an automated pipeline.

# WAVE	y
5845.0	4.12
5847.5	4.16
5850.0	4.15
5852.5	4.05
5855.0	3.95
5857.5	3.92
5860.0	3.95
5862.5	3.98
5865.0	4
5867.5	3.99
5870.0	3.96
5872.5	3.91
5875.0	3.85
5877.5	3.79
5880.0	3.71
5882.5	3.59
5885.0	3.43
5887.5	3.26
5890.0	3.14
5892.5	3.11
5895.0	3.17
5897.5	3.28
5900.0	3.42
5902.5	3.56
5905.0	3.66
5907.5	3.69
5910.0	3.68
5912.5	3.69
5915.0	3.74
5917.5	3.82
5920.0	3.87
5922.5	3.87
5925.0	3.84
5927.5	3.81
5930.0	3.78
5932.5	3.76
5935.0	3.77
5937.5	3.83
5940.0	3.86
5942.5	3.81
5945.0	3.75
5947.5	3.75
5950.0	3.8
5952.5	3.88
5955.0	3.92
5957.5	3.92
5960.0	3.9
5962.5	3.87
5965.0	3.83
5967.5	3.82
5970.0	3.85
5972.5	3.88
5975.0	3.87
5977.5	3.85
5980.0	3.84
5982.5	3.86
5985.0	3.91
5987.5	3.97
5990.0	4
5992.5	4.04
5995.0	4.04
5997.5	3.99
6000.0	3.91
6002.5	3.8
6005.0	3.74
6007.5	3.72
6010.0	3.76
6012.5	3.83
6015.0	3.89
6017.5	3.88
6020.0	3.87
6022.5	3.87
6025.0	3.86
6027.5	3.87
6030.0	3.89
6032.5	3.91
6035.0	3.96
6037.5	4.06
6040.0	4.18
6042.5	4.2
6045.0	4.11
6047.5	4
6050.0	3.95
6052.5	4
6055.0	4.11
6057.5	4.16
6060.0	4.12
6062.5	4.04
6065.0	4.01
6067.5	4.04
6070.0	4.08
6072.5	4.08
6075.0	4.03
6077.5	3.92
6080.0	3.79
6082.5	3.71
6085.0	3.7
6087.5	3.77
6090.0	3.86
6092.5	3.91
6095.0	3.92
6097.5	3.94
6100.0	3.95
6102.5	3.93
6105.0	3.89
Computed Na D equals 3.76 angstrom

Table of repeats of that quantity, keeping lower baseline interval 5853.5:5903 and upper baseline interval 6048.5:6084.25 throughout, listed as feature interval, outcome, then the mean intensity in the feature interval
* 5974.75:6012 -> -0.21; 3.89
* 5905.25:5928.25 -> -0.31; 3.77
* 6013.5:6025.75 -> 0.12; 3.87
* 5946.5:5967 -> -0.34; 3.86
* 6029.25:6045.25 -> -0.40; 4.04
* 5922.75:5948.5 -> -0.29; 3.8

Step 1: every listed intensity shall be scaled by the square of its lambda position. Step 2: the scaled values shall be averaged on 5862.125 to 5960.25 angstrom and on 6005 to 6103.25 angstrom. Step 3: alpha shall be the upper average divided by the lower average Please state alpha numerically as 1.1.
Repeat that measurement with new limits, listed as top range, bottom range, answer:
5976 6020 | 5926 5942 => 1.04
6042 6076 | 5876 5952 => 1.17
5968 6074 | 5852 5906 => 1.13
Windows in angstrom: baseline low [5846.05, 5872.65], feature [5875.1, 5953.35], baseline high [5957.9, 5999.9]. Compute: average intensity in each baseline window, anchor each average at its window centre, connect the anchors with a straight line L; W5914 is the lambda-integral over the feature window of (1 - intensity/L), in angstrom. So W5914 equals 6.12 angstrom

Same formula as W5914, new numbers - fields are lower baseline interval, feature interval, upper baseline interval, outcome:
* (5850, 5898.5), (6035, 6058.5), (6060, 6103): -1.14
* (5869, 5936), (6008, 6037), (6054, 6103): -0.16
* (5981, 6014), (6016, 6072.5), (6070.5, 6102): -1.75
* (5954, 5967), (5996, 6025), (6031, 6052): 1.00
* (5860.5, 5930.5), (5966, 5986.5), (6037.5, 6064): 0.12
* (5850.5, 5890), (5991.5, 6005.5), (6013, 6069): 0.08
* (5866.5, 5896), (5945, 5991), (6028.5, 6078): -0.70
